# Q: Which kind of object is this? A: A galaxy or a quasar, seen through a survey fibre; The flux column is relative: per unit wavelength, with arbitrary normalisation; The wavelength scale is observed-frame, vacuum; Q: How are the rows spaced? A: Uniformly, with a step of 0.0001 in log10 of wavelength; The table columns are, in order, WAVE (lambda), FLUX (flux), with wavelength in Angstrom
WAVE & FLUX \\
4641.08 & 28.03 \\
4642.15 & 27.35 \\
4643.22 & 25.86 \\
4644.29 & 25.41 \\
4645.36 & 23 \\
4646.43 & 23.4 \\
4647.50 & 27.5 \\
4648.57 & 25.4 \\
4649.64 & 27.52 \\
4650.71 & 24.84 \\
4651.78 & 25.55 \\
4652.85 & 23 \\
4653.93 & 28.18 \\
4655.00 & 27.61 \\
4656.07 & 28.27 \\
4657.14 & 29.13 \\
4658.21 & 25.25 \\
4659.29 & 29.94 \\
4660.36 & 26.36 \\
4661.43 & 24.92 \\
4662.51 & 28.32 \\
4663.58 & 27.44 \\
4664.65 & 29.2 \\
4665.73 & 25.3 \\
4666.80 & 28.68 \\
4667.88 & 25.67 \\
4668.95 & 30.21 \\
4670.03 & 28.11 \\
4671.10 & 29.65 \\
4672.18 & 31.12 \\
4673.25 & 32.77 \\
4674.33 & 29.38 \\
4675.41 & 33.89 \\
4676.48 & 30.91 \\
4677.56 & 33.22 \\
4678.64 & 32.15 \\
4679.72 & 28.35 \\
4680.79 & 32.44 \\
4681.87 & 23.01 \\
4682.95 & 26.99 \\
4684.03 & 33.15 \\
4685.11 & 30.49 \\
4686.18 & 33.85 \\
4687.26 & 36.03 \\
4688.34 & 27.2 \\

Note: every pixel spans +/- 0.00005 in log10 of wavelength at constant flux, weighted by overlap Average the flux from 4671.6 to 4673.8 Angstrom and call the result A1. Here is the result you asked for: 31.9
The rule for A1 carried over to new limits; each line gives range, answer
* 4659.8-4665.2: 27.3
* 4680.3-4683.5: 27.4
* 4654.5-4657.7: 28.4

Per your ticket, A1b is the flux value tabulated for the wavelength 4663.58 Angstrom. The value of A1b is 27.44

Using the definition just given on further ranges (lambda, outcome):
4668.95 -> 30.21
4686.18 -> 33.85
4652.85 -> 23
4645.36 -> 23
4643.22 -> 25.86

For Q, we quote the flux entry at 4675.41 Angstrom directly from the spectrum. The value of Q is 33.89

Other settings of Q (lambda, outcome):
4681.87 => 23.01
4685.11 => 30.49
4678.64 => 32.15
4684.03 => 33.15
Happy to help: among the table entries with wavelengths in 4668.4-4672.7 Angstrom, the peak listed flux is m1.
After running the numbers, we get 31.12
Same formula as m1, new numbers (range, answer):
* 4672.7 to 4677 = 33.89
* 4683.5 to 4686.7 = 33.85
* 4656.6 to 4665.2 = 29.94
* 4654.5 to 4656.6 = 28.27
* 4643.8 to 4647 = 25.41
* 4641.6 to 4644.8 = 27.35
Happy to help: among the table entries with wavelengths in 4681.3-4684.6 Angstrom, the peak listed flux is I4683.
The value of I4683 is 33.15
